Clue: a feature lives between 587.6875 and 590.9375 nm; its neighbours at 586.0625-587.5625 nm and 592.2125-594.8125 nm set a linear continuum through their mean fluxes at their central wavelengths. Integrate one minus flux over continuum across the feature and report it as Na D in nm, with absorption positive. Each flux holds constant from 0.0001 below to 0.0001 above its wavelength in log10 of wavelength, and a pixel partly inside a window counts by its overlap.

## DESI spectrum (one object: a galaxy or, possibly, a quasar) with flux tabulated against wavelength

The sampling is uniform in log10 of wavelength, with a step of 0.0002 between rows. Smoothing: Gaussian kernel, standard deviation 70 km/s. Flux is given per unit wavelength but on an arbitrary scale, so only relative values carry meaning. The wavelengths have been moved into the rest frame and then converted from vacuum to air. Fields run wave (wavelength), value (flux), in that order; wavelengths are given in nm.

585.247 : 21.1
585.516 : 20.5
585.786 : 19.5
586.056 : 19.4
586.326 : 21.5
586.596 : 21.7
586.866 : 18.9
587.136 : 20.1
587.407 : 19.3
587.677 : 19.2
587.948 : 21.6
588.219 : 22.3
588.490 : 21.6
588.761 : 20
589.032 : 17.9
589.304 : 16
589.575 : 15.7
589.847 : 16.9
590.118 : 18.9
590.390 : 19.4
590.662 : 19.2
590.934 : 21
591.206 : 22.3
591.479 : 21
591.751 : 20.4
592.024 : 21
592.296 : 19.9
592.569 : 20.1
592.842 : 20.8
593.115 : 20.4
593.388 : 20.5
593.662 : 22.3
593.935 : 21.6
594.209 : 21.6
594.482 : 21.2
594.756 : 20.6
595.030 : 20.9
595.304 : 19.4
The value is 0.213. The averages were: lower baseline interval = 20.2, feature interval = 19.1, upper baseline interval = 20.9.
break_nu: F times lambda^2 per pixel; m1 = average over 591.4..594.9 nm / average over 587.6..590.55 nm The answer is 1.11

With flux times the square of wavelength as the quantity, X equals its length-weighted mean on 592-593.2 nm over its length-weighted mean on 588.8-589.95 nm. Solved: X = 1.2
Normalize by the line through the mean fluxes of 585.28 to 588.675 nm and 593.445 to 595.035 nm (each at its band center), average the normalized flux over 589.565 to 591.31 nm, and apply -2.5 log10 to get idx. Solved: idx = 0.09 mag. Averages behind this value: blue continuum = 20.5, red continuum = 21.4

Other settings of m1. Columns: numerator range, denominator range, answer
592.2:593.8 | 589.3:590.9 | 1.16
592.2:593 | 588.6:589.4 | 1.13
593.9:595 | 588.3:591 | 1.15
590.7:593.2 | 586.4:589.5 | 1.06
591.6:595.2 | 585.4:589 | 1.05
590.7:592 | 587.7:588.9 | 1.00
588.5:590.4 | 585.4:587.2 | 0.90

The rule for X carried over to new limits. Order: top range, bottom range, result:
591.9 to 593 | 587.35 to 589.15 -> 1.02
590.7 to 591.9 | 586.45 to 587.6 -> 1.07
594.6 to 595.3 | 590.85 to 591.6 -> 0.97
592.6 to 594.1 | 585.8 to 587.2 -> 1.06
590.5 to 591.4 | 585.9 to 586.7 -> 1.02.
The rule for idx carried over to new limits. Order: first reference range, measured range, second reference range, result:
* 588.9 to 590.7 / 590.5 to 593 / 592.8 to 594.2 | -0.06 mag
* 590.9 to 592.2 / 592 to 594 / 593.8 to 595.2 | 0.02 mag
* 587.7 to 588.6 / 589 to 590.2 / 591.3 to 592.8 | 0.24 mag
